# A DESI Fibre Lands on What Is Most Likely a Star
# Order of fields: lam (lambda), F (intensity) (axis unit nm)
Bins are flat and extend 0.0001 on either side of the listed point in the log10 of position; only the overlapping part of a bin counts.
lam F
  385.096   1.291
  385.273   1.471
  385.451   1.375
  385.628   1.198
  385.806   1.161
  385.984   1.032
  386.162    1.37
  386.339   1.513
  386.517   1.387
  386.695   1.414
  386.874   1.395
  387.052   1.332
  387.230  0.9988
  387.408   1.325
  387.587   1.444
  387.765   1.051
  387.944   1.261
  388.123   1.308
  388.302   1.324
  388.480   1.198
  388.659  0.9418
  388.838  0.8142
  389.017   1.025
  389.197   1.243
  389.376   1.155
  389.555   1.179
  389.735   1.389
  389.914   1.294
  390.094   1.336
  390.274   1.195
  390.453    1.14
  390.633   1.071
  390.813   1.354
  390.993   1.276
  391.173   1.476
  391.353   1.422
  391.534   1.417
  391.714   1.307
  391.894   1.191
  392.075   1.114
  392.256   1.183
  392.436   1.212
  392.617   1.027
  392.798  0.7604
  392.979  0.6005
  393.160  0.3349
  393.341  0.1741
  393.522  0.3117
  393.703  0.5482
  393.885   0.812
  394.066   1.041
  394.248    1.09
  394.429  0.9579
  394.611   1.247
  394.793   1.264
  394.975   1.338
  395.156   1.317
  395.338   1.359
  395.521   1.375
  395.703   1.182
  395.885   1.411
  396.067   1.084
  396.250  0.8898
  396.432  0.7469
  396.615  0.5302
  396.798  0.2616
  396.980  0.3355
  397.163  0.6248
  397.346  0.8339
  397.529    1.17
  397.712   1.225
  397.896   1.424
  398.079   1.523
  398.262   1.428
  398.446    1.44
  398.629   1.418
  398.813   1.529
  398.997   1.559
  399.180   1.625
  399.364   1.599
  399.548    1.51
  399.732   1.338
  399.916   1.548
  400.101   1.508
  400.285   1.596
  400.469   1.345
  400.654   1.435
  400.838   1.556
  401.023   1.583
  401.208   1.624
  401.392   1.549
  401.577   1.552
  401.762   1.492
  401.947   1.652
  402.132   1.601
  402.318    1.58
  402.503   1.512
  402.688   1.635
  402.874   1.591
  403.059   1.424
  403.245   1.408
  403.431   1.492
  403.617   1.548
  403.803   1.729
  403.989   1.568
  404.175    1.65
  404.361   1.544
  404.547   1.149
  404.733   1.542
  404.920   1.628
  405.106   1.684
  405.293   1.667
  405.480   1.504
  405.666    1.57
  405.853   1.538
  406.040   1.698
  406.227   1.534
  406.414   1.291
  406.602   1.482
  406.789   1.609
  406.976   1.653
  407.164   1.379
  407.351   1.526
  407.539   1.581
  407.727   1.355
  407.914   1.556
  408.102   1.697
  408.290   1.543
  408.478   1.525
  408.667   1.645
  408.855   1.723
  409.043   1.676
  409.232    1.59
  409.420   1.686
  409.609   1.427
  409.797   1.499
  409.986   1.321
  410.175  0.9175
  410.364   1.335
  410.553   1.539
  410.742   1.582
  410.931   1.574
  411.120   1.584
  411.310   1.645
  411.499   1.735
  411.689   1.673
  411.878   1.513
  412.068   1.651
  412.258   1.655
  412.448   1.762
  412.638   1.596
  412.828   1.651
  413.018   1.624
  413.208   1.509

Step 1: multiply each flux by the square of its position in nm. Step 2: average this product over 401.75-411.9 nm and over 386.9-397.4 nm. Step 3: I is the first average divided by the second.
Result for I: 1.57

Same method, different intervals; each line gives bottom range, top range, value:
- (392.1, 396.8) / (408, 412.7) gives 1.80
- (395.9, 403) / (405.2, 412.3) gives 1.21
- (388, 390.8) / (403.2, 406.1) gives 1.43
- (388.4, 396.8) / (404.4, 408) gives 1.54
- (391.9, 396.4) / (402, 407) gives 1.65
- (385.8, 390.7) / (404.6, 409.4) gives 1.40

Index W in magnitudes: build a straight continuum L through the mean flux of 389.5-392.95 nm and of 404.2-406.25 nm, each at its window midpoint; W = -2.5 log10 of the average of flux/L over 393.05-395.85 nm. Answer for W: 0.33 mag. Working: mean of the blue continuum 1.22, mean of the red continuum 1.56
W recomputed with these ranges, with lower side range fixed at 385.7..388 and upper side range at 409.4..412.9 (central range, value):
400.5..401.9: -0.07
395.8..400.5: 0.16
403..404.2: -0.06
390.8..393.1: 0.15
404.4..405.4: -0.04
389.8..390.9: 0.07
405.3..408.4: -0.03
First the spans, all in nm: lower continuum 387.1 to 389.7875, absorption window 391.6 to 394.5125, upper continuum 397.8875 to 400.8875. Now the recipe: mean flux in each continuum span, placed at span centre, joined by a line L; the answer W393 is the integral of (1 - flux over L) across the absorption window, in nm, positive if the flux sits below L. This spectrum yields 0.998 nm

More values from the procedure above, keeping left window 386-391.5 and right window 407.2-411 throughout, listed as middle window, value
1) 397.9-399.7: -0.16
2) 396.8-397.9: 0.42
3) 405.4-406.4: -0.05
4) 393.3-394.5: 0.54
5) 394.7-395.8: 0.02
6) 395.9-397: 0.52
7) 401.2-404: -0.25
